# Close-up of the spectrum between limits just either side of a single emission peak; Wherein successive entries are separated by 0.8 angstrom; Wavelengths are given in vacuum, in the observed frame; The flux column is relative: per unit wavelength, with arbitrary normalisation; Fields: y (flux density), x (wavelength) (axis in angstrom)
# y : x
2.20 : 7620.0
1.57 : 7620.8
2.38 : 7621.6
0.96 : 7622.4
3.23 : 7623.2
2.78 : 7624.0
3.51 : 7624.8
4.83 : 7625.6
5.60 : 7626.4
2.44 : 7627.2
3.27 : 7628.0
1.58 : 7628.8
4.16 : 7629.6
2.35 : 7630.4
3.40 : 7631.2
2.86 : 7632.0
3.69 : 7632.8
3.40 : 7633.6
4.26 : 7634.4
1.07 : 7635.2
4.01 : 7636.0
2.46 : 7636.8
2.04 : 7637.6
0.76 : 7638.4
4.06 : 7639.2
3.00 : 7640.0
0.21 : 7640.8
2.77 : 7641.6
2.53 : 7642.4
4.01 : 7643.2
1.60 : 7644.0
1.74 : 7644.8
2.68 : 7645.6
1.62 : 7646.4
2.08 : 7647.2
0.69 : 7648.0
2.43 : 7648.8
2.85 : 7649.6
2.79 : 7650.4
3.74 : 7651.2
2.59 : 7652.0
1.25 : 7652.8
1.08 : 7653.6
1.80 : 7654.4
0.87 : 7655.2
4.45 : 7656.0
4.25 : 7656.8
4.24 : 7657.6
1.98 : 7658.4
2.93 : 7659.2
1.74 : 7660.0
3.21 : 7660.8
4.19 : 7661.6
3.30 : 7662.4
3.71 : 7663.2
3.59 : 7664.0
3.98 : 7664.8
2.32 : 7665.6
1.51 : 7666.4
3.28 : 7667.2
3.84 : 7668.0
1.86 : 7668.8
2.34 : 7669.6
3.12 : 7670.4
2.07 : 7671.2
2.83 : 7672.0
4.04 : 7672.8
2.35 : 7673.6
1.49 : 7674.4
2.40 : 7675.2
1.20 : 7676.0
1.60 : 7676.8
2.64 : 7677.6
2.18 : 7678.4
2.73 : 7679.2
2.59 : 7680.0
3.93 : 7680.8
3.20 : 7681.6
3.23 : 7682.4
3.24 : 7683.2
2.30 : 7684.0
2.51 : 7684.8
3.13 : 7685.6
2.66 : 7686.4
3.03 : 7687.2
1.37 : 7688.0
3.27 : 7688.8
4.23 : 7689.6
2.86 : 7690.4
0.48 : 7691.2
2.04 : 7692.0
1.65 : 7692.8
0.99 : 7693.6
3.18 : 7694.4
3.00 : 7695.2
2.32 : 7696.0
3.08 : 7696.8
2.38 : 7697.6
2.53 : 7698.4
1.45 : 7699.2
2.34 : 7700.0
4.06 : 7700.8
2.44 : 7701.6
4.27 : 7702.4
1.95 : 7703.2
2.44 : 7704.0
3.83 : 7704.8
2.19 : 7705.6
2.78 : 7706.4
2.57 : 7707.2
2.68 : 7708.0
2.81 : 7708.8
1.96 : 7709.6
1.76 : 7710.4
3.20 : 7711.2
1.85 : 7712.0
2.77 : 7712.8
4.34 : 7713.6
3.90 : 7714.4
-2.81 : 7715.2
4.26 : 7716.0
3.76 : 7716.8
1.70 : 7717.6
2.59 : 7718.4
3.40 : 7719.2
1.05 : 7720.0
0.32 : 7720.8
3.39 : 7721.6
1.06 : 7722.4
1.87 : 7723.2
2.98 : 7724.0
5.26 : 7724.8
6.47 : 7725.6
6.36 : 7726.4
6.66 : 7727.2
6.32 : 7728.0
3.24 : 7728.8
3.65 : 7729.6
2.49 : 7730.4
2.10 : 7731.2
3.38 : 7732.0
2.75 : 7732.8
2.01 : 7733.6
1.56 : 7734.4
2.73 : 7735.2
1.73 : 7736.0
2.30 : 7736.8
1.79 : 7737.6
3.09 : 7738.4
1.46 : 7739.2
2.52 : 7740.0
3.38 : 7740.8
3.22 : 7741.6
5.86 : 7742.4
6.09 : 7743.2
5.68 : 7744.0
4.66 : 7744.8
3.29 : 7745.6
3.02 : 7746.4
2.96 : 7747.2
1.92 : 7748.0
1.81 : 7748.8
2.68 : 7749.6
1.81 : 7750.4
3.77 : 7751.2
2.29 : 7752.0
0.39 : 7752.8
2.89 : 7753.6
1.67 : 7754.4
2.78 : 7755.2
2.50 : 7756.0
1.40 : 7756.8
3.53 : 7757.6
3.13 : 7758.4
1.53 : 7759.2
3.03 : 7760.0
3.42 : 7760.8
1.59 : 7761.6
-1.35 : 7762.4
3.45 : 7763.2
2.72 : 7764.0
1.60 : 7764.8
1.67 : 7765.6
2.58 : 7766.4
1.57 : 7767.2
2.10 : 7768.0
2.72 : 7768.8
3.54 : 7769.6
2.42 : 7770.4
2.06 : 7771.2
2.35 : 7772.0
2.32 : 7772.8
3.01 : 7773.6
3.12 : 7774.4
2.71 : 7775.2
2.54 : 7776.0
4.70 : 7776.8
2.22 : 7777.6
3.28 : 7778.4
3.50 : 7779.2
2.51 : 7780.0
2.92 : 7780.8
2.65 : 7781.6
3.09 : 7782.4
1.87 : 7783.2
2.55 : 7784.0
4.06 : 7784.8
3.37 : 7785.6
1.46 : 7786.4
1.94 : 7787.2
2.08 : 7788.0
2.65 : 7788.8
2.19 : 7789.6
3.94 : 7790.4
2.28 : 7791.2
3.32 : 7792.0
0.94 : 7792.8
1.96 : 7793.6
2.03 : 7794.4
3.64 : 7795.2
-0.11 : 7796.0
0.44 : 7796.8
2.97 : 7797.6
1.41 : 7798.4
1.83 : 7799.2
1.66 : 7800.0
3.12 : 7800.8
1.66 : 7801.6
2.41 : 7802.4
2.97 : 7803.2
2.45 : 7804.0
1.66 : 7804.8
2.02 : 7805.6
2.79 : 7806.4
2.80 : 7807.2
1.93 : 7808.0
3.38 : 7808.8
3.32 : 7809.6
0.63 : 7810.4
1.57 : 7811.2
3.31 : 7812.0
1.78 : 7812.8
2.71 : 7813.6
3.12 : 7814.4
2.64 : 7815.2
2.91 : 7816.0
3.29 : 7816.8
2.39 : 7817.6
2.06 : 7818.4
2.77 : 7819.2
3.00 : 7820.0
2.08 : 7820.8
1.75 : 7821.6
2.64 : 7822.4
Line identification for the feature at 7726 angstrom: [S II] 6716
